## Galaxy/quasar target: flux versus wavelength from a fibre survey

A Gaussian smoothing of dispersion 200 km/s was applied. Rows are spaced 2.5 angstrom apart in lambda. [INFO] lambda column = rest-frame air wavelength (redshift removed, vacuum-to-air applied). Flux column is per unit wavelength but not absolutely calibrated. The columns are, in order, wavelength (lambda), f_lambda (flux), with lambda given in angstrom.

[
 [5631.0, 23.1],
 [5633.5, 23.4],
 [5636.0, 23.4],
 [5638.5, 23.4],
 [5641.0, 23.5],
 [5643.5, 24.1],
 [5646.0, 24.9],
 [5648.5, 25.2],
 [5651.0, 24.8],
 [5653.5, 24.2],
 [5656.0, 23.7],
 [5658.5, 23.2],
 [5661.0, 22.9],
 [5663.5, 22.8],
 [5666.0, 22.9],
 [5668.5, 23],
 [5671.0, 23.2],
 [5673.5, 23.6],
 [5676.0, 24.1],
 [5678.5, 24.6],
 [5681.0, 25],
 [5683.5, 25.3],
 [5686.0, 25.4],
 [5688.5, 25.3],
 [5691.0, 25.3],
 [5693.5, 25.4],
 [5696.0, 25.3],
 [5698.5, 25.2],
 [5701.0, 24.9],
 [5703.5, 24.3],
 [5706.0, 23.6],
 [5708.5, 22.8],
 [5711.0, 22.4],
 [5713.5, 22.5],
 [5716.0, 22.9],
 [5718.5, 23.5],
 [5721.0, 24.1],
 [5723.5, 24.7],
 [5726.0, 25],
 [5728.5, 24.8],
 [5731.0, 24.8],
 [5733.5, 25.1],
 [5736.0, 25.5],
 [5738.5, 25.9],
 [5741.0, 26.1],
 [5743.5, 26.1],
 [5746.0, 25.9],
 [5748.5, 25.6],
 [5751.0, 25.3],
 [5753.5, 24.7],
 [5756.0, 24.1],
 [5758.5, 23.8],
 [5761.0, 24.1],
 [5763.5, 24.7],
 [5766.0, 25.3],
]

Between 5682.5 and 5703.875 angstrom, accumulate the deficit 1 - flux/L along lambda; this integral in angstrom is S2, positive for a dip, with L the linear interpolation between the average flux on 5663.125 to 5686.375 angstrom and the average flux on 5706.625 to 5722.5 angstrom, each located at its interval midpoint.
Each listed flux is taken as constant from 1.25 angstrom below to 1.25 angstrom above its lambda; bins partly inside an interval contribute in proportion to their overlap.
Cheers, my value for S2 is -1.5 angstrom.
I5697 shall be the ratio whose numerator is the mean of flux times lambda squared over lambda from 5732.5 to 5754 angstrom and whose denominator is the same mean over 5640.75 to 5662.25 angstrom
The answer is 1.1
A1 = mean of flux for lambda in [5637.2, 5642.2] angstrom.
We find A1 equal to 23.4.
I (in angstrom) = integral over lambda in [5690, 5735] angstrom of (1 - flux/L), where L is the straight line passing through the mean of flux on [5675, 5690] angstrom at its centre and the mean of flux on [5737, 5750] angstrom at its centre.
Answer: 2.1 angstrom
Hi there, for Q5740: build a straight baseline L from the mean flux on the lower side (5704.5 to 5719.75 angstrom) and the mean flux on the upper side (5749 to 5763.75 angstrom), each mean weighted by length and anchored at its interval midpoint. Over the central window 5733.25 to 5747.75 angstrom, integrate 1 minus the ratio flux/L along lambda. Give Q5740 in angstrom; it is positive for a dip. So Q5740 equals -1.1 angstrom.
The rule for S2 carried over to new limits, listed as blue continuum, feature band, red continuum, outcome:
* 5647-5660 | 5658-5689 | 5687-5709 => 0.7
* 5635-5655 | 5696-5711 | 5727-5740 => 0.5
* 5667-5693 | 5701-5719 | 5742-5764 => 1.0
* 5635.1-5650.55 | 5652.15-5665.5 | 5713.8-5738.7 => 0.5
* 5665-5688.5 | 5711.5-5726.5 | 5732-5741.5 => 0.9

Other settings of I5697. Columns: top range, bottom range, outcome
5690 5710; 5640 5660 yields 1.03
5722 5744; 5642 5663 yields 1.08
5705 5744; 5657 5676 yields 1.07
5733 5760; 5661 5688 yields 1.08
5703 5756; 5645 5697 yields 1.03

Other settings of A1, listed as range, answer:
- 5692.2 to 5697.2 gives 25.4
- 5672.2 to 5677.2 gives 23.8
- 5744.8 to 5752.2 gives 25.6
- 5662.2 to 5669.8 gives 22.9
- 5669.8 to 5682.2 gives 24.1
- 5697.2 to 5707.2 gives 24.5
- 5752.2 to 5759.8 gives 24.2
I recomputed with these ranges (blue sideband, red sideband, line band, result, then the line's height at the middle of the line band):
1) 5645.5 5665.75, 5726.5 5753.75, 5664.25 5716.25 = 0.8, 24.5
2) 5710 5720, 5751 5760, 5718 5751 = -2.3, 23.6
